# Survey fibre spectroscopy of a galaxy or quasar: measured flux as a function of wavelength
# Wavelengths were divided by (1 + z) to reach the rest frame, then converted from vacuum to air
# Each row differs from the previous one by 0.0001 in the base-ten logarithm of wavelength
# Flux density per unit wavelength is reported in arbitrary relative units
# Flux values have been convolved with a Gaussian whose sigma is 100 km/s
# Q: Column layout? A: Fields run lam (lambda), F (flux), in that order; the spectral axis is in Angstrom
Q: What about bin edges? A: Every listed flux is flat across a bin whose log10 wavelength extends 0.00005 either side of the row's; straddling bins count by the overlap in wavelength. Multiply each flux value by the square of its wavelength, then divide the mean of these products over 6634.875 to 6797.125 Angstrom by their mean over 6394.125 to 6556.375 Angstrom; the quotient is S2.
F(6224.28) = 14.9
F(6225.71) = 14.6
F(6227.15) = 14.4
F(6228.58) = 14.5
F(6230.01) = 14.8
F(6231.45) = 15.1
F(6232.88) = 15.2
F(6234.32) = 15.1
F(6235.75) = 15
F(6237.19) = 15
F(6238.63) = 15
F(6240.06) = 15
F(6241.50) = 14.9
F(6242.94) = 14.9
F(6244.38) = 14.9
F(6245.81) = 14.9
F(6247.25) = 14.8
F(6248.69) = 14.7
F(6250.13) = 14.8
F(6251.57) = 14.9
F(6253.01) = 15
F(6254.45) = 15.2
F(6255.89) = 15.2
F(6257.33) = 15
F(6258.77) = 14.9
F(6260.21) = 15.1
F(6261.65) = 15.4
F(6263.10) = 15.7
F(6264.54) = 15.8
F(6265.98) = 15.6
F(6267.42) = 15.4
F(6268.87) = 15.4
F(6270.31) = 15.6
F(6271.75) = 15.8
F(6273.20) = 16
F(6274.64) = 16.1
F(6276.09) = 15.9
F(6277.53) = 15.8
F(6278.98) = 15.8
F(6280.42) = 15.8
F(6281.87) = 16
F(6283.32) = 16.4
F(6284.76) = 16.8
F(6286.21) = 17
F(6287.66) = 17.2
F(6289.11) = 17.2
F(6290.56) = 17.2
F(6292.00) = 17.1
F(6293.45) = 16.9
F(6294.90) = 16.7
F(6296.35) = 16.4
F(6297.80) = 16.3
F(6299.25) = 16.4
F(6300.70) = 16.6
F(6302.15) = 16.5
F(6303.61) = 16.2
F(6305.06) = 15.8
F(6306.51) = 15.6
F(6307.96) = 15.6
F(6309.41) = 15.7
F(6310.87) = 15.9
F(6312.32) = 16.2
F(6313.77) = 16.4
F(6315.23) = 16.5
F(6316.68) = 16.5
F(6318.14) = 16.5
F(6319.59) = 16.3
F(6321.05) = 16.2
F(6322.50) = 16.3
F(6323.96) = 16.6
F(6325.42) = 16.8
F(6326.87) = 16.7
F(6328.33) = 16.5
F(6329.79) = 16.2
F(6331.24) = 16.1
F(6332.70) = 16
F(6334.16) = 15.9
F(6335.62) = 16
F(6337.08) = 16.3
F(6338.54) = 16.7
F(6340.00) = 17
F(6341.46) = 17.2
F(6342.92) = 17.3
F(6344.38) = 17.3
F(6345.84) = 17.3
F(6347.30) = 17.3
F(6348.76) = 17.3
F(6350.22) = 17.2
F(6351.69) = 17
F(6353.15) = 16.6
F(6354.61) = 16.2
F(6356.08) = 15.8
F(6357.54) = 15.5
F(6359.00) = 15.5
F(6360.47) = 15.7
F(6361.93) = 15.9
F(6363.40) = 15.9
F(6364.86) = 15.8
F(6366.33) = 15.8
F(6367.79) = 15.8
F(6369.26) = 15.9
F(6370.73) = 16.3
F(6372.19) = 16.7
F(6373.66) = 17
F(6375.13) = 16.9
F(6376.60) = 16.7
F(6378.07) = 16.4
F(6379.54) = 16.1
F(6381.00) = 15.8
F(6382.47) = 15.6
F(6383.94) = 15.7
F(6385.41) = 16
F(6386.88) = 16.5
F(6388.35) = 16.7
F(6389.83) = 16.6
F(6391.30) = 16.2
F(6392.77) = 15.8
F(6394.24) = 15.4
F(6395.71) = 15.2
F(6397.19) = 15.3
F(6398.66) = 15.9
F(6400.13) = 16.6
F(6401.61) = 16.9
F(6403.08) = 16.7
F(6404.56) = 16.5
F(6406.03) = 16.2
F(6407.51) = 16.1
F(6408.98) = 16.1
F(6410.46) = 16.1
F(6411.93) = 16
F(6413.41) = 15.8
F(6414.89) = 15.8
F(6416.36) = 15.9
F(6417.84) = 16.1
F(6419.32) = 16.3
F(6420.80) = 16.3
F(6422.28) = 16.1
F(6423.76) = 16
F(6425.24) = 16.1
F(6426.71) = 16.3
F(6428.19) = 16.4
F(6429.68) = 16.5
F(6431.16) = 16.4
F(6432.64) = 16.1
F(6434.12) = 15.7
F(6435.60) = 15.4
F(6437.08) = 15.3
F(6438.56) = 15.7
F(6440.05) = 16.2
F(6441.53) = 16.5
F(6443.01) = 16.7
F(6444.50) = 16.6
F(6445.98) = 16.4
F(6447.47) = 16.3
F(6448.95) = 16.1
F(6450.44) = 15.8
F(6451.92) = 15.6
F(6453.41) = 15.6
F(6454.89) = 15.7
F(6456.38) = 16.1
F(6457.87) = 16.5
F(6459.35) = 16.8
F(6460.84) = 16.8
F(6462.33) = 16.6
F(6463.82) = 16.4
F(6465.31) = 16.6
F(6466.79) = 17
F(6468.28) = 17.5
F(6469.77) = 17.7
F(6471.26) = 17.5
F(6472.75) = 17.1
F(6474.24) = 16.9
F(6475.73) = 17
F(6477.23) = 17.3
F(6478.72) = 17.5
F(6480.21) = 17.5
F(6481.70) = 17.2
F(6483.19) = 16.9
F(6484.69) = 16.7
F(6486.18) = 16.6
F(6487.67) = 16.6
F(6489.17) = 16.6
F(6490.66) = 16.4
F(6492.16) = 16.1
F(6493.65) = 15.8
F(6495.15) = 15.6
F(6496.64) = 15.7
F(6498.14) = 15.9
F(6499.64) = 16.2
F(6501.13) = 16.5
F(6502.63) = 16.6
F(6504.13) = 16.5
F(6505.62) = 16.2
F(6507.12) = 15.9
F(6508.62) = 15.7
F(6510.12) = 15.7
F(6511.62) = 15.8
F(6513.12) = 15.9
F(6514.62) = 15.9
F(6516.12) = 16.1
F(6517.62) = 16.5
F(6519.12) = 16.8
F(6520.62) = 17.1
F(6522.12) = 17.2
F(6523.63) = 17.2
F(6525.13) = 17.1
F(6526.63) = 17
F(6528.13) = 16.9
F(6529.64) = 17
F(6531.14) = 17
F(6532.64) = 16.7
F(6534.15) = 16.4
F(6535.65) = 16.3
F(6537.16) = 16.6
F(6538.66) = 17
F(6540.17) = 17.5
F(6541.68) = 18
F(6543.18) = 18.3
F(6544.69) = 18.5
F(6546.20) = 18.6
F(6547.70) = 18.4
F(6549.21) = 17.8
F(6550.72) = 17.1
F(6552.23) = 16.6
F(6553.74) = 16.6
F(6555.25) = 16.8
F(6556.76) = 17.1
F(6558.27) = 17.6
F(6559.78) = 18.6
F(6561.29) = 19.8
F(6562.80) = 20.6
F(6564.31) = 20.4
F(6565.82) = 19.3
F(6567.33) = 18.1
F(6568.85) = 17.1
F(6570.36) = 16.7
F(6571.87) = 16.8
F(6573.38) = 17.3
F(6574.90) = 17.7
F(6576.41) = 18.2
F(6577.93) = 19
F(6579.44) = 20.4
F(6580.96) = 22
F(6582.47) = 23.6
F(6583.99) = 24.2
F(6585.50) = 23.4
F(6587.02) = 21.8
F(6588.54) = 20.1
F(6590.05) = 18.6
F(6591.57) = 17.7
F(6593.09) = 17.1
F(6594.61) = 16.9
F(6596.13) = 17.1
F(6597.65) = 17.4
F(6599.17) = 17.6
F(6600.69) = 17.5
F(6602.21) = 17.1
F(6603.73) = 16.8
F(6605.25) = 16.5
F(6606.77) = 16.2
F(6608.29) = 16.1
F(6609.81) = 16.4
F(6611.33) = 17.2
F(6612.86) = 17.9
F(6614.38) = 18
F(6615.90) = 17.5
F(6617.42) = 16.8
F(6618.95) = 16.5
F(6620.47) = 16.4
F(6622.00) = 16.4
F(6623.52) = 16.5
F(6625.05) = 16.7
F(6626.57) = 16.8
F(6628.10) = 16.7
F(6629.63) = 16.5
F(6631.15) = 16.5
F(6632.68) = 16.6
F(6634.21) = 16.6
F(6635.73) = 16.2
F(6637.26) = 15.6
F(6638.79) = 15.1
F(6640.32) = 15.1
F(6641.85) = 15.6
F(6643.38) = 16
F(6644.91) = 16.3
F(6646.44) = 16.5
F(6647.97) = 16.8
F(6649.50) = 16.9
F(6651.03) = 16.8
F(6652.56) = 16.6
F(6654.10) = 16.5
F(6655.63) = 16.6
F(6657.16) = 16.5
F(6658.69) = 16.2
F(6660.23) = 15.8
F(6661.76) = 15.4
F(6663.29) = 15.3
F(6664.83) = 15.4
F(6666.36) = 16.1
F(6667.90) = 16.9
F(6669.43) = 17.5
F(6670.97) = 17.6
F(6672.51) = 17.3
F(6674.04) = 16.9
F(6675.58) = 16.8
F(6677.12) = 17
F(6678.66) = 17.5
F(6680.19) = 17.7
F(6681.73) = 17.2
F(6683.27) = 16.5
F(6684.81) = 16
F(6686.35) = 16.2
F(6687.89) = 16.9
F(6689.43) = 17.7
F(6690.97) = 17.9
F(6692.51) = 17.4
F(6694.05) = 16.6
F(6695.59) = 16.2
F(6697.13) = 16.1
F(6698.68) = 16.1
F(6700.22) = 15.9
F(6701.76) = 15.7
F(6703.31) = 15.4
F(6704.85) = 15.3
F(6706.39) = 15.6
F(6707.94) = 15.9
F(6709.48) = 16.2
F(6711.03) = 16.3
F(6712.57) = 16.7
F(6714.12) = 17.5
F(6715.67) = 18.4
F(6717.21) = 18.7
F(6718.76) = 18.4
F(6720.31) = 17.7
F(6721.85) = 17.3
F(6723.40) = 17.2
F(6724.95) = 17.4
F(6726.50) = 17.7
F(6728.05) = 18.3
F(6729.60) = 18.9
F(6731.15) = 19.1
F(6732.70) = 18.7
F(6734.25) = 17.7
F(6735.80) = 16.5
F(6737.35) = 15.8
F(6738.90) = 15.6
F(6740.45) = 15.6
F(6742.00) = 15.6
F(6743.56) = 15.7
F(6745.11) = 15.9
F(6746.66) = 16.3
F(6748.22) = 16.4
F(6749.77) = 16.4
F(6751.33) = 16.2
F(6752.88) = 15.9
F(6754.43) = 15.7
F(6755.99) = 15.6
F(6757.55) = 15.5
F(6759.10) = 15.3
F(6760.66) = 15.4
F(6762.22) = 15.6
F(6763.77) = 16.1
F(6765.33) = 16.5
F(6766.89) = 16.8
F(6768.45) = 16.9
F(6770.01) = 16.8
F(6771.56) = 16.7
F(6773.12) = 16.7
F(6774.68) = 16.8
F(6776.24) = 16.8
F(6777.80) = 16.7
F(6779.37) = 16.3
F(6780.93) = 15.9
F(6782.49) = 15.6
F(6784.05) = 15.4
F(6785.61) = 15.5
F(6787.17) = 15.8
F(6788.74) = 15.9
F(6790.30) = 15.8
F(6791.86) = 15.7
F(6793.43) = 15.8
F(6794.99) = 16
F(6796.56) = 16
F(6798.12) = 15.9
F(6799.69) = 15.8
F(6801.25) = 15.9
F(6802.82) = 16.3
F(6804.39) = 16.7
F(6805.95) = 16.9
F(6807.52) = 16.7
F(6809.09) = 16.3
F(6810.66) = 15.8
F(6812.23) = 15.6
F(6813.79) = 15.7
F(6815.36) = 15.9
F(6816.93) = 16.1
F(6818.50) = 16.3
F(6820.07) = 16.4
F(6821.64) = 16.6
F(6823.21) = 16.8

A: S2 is 1.07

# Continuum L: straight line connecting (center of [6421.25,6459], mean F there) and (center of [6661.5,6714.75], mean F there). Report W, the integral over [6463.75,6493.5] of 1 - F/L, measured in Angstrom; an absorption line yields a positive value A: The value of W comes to -1.4 Angstrom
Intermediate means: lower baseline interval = 16.1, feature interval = 16.9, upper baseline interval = 16.5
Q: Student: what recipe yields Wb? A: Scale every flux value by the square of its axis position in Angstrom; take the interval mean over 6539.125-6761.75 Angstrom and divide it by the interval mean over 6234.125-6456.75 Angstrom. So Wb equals 1.17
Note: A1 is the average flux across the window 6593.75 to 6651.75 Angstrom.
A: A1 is 16.6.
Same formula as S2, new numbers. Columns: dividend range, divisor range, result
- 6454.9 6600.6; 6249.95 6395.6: 1.15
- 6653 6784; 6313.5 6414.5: 1.13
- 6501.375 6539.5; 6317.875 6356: 1.05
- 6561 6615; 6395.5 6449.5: 1.21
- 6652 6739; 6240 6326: 1.20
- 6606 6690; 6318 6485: 1.09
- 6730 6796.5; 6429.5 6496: 1.08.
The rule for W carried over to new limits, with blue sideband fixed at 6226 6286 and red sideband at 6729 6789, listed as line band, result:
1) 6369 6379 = -0.66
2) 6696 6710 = 0.35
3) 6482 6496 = -0.54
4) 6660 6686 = -0.81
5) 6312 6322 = -0.61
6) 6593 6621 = -1.72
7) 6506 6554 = -3.17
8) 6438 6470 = -1.40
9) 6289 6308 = -1.32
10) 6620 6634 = -0.45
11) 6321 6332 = -0.70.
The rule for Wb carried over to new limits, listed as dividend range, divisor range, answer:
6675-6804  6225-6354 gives 1.19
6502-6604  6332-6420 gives 1.16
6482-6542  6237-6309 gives 1.13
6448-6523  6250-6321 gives 1.10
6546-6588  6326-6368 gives 1.24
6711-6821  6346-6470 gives 1.13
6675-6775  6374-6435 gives 1.14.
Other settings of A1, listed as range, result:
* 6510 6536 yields 16.6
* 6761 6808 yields 16.2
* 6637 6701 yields 16.5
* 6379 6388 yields 16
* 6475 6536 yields 16.5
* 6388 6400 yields 15.9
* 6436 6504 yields 16.5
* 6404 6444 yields 16.1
